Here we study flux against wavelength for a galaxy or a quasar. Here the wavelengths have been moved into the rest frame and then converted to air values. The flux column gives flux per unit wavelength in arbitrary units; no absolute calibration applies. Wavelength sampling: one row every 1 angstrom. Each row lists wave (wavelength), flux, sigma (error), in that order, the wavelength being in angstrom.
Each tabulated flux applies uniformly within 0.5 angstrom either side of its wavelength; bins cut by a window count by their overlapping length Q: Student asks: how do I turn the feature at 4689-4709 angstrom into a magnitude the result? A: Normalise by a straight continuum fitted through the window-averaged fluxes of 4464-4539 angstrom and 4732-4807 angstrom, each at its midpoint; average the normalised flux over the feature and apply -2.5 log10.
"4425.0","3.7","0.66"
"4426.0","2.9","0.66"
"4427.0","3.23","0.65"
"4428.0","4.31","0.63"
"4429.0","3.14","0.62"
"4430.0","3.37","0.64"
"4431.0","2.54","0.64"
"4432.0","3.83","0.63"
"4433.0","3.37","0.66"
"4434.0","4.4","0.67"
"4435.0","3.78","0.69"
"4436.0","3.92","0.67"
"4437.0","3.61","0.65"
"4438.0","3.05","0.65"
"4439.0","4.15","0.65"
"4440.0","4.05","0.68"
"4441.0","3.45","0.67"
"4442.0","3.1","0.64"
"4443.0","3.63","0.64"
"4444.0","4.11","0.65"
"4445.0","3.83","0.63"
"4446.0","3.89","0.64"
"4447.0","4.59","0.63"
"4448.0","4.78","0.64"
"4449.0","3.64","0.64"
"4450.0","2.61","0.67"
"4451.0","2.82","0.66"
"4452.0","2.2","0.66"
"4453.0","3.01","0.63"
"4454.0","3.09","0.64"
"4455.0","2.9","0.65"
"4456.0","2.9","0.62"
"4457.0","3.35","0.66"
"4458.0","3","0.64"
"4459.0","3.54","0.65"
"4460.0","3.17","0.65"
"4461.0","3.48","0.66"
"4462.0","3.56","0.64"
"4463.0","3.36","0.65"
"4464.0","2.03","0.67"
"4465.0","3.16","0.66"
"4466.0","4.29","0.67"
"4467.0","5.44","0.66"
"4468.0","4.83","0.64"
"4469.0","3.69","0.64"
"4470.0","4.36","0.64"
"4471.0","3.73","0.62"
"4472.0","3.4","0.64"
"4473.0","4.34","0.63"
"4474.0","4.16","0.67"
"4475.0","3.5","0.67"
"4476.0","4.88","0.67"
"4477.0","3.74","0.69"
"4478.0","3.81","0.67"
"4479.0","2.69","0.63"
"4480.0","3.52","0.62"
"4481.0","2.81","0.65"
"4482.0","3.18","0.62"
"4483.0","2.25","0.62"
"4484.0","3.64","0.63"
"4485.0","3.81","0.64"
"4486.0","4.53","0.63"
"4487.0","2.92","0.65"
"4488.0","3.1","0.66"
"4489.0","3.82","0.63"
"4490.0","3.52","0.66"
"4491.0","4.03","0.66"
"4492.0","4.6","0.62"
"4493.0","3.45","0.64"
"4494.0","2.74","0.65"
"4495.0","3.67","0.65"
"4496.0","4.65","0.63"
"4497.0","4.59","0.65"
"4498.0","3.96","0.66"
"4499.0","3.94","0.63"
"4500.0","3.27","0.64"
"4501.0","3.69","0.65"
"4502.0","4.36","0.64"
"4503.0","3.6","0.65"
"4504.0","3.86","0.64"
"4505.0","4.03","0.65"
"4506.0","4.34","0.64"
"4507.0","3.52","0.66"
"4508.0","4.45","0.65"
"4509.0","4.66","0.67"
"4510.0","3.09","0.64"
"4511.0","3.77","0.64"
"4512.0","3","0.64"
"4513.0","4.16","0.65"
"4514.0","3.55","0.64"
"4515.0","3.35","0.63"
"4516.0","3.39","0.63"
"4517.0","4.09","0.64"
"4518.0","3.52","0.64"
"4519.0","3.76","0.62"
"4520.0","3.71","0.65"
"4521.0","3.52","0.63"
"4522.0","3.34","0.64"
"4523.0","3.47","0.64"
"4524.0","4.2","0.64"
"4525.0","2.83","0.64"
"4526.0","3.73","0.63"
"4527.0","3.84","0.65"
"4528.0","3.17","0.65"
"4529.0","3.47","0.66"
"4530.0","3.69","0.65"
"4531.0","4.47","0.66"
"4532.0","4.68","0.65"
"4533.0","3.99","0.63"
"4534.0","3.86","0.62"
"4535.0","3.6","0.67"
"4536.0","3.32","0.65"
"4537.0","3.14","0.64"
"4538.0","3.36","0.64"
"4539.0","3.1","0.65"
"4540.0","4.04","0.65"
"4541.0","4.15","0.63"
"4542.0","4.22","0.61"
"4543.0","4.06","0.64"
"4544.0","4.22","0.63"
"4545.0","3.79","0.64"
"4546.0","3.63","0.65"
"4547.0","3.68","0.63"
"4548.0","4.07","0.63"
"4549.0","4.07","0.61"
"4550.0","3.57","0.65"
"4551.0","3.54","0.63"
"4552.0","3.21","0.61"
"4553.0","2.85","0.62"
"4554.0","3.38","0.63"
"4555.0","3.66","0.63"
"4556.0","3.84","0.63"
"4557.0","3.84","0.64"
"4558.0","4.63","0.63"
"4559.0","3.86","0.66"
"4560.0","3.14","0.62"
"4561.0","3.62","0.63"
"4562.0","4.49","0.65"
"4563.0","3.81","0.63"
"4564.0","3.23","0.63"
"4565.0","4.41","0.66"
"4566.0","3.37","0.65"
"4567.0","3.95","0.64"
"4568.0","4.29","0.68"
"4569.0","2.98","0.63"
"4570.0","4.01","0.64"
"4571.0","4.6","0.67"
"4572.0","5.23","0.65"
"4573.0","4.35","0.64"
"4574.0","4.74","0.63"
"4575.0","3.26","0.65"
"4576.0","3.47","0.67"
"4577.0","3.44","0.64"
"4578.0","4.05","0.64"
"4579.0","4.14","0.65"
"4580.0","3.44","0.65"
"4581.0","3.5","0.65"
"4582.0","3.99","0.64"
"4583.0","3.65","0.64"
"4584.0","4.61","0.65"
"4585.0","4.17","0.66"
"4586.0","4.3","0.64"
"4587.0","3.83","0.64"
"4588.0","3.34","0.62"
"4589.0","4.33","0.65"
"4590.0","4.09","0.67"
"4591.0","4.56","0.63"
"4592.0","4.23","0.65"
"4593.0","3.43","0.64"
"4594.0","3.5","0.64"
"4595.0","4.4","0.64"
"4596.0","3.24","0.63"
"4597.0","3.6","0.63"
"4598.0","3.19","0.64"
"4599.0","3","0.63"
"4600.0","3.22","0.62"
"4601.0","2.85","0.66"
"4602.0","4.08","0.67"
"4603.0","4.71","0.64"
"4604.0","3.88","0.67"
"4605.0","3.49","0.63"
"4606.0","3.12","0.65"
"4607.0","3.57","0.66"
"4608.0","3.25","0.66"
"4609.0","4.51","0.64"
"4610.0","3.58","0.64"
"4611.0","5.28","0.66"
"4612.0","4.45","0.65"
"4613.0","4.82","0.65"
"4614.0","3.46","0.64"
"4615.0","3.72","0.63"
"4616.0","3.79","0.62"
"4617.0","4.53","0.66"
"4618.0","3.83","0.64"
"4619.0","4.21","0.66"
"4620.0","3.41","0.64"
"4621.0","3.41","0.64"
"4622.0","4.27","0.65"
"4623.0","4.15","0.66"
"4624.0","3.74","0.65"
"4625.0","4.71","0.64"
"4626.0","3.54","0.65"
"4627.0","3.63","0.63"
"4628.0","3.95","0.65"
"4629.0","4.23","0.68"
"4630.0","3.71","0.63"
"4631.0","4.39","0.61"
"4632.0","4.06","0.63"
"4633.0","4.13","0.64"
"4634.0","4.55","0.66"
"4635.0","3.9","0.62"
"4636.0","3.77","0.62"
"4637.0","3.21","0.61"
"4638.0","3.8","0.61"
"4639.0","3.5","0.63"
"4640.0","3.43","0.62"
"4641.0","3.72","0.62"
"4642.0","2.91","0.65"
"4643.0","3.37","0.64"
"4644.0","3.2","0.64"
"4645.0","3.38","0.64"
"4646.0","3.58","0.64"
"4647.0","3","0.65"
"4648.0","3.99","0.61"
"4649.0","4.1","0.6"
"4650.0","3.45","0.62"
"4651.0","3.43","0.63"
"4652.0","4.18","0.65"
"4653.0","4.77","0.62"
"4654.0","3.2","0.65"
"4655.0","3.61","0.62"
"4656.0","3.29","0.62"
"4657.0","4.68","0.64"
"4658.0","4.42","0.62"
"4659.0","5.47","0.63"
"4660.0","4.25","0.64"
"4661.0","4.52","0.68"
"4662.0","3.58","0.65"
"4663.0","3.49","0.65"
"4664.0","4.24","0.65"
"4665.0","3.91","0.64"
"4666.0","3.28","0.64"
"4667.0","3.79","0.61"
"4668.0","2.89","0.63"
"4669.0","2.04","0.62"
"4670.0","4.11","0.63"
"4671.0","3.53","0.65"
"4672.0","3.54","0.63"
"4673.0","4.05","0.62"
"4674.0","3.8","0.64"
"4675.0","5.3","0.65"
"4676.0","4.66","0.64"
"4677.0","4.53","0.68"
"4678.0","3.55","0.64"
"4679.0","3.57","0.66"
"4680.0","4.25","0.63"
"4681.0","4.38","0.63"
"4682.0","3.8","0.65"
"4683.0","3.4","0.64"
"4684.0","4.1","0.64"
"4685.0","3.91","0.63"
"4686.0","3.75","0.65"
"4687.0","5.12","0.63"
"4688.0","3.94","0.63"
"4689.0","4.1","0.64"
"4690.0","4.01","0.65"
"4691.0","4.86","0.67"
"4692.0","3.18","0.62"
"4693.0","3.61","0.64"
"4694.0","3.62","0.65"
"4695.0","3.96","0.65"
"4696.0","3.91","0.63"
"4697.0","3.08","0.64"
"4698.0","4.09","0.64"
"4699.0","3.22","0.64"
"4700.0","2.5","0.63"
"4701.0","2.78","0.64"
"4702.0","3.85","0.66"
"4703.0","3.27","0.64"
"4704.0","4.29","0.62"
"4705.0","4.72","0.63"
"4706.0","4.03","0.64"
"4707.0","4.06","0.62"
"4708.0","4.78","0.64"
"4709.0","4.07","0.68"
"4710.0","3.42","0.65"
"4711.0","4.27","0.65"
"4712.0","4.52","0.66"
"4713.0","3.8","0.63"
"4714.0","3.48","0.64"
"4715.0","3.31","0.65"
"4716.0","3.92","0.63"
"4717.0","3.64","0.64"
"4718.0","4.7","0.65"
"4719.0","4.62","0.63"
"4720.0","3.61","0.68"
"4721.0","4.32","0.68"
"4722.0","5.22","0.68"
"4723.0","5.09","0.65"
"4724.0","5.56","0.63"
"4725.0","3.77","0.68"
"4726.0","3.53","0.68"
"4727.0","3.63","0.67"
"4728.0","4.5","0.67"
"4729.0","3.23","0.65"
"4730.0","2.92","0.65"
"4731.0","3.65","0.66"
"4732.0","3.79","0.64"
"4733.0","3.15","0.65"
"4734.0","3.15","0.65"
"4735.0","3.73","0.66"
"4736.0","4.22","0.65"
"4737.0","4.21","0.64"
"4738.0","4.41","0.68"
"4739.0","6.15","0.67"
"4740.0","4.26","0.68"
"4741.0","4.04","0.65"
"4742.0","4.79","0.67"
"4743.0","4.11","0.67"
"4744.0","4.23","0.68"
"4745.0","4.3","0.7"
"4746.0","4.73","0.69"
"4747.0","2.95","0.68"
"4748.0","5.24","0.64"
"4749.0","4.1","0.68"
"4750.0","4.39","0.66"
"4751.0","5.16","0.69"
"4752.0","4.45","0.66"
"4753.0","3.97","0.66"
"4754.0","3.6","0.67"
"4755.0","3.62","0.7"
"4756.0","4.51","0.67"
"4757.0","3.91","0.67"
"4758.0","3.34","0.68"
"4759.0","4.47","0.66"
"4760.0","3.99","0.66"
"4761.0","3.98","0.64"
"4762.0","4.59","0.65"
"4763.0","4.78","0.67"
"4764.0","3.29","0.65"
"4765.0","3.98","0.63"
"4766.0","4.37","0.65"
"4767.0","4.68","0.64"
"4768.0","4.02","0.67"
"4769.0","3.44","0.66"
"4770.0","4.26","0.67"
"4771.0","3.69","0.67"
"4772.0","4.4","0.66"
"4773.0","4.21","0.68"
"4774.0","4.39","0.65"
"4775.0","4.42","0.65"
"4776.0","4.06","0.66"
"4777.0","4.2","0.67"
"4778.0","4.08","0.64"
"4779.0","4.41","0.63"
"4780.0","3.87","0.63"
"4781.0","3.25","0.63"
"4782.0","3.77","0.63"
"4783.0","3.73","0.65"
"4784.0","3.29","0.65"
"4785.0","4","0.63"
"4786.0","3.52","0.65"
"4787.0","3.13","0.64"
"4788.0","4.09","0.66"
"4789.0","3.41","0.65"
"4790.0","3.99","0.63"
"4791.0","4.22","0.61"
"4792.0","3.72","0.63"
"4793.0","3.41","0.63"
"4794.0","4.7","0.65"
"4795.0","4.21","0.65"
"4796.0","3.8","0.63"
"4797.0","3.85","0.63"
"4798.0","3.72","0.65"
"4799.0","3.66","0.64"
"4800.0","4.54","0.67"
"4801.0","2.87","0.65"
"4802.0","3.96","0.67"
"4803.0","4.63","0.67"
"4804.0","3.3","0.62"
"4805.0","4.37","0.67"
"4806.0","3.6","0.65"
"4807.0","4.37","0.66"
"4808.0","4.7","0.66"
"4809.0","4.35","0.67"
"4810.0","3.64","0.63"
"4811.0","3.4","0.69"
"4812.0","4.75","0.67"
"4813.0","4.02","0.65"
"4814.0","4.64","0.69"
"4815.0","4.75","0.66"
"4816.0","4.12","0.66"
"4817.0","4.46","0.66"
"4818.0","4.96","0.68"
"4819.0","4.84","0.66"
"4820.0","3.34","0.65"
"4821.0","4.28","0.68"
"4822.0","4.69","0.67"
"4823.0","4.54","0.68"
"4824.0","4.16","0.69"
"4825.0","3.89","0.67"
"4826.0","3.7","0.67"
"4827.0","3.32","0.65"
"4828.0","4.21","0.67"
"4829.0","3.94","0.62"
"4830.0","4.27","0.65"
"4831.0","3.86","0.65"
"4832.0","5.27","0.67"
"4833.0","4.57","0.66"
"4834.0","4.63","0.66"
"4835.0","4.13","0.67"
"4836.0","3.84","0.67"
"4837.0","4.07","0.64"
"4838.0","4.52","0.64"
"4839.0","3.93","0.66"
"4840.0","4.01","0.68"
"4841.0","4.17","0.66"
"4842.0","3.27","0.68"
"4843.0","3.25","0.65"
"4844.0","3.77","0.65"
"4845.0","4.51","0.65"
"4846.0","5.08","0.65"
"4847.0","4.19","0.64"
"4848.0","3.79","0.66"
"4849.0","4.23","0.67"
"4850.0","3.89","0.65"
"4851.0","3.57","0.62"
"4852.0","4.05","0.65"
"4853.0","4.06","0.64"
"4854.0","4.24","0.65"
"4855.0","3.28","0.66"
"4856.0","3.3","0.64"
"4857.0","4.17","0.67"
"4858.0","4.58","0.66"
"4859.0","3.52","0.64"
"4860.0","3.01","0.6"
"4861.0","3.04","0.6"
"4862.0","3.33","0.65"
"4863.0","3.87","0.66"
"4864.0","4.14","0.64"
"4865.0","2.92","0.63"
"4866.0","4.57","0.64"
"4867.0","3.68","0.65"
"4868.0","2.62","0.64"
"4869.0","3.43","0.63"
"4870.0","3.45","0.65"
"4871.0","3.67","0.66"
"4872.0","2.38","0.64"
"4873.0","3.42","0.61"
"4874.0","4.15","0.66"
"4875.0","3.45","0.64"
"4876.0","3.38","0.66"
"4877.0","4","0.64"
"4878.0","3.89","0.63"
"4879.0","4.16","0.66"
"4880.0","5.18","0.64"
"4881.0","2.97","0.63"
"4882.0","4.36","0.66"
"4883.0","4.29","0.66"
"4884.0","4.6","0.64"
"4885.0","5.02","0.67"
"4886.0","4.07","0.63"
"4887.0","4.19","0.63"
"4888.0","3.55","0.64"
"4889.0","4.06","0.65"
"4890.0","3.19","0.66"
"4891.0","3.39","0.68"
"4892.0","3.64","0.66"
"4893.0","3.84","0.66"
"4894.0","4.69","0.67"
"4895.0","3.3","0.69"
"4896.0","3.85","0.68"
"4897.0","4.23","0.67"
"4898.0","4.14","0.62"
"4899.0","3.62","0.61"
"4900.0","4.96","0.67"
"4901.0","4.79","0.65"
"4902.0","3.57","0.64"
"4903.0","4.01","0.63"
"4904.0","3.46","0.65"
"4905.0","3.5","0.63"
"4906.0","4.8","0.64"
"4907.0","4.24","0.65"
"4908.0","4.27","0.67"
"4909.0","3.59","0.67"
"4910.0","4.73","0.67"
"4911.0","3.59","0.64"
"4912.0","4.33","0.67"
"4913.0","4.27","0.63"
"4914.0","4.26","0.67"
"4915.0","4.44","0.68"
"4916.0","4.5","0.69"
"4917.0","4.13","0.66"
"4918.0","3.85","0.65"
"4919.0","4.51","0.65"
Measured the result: 0.05 mag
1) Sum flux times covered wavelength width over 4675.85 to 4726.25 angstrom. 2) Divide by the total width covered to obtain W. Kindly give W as 3.99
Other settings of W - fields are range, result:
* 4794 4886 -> 3.99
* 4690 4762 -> 4.03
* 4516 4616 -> 3.81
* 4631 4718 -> 3.84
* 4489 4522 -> 3.8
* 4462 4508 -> 3.76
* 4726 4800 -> 4.02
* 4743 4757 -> 4.23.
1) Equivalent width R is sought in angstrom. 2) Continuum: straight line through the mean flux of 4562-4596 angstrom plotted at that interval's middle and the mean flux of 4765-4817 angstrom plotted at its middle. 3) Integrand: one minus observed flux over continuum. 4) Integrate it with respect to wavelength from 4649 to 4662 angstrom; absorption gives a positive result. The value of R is -0.4 angstrom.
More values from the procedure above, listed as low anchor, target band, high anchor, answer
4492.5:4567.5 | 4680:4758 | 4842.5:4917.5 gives -3.8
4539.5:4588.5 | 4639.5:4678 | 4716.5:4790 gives 1.7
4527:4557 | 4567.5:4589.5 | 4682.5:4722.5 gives -1.3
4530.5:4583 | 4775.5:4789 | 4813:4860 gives 0.9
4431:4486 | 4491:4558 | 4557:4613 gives -0.3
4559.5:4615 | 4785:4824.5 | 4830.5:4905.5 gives -1.7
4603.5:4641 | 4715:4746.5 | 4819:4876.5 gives -2.1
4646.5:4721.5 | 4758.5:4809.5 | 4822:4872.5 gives -1.4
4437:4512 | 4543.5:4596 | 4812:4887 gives -1.9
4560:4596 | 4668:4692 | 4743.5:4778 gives 0.6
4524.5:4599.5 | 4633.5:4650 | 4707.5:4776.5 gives 1.5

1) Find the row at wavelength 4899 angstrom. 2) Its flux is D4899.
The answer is 3.62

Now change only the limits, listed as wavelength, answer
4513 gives 4.16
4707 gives 4.06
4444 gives 4.11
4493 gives 3.45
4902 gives 3.57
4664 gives 4.24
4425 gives 3.7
